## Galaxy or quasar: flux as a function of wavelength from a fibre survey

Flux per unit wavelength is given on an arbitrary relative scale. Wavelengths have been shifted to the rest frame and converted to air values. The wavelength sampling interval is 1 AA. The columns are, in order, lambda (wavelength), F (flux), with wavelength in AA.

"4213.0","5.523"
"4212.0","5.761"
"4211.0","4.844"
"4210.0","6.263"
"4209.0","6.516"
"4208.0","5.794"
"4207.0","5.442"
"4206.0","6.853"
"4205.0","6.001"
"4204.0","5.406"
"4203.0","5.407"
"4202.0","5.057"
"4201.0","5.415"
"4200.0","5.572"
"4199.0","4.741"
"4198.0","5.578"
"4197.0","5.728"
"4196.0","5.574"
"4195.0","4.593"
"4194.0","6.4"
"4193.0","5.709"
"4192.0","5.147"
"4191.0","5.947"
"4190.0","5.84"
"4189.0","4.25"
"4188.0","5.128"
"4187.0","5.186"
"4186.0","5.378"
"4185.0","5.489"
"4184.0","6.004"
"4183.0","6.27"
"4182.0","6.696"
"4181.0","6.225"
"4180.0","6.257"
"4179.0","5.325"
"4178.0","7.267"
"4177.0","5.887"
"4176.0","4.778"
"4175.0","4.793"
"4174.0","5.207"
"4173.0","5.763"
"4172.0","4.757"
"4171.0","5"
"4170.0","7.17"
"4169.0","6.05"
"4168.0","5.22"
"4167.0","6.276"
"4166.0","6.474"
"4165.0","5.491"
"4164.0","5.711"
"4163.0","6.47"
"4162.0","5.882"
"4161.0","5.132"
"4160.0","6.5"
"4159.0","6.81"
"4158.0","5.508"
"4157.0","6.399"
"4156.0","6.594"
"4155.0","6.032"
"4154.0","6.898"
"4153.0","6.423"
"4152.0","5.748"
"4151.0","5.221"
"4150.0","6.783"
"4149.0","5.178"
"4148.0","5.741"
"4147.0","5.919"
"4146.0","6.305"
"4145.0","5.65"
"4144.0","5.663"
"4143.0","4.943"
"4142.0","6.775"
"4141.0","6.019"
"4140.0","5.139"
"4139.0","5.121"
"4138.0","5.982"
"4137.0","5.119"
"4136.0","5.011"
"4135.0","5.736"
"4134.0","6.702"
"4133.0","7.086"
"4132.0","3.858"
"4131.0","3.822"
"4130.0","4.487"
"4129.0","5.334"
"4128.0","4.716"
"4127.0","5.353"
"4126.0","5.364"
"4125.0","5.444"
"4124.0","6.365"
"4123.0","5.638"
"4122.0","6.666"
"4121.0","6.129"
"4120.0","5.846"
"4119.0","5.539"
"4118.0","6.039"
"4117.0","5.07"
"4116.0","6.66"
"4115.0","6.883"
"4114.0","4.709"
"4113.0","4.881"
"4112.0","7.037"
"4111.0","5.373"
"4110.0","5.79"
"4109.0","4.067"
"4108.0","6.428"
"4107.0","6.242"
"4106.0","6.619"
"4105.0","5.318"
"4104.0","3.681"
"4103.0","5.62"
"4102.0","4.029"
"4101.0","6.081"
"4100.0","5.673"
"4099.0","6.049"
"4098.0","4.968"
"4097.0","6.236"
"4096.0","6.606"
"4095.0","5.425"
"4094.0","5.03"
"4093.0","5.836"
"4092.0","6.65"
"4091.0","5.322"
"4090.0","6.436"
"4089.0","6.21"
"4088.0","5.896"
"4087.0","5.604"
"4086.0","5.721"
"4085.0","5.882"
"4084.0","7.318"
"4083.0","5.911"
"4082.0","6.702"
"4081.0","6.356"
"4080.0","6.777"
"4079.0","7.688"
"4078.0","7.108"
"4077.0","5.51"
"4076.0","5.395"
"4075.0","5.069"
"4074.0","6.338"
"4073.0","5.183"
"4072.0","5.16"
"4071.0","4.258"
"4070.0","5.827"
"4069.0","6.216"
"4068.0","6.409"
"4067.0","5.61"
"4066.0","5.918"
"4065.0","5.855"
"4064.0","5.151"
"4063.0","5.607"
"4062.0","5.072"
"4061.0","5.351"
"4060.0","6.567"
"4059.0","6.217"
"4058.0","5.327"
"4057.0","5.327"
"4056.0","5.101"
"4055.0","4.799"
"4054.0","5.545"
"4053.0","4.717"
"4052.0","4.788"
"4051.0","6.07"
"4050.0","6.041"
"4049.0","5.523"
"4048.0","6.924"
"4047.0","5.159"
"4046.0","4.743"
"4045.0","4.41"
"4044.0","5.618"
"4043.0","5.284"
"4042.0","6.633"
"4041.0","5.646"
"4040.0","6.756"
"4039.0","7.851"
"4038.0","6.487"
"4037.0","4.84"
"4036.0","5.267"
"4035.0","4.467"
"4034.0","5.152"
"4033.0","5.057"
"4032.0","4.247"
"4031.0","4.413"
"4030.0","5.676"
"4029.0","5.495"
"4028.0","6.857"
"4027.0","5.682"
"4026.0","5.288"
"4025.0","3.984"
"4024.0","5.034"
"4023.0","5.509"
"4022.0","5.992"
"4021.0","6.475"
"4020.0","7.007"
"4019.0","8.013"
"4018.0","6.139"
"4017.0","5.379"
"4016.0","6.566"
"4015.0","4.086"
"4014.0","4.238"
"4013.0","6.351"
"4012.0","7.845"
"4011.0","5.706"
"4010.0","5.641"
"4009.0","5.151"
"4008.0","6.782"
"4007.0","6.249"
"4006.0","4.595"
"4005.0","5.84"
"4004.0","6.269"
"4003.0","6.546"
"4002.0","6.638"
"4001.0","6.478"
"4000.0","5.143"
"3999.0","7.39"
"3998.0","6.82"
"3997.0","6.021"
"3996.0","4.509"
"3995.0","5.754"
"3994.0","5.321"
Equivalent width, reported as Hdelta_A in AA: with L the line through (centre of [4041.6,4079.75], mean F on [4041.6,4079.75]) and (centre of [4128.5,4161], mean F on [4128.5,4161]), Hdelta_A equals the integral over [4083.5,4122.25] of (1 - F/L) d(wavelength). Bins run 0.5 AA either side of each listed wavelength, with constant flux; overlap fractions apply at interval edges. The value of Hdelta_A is -0.60 AA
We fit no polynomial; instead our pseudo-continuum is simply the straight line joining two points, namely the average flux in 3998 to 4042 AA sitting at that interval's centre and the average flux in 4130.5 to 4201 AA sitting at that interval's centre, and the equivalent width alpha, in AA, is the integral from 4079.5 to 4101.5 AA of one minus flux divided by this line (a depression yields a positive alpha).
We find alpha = -0.9 AA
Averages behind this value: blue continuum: 5.84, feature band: 6.03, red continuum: 5.73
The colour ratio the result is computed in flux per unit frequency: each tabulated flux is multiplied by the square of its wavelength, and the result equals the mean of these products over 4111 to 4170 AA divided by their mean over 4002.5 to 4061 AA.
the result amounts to 1.08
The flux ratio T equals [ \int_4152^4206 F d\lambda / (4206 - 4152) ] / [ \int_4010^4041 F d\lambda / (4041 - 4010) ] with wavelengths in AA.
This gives 1.0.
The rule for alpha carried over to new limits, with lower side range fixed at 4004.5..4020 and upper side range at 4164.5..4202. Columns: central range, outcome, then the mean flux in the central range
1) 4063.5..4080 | 0.03 AA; 5.82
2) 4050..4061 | 0.74 AA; 5.47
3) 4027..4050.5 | 1.20 AA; 5.59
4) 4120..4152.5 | 0.66 AA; 5.6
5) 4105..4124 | -0.37 AA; 5.87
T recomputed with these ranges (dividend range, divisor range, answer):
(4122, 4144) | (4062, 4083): 0.93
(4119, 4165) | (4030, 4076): 1.04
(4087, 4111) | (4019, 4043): 0.99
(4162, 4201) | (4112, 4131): 1.01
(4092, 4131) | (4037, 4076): 0.99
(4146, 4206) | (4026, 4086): 1.01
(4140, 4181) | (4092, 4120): 1.04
